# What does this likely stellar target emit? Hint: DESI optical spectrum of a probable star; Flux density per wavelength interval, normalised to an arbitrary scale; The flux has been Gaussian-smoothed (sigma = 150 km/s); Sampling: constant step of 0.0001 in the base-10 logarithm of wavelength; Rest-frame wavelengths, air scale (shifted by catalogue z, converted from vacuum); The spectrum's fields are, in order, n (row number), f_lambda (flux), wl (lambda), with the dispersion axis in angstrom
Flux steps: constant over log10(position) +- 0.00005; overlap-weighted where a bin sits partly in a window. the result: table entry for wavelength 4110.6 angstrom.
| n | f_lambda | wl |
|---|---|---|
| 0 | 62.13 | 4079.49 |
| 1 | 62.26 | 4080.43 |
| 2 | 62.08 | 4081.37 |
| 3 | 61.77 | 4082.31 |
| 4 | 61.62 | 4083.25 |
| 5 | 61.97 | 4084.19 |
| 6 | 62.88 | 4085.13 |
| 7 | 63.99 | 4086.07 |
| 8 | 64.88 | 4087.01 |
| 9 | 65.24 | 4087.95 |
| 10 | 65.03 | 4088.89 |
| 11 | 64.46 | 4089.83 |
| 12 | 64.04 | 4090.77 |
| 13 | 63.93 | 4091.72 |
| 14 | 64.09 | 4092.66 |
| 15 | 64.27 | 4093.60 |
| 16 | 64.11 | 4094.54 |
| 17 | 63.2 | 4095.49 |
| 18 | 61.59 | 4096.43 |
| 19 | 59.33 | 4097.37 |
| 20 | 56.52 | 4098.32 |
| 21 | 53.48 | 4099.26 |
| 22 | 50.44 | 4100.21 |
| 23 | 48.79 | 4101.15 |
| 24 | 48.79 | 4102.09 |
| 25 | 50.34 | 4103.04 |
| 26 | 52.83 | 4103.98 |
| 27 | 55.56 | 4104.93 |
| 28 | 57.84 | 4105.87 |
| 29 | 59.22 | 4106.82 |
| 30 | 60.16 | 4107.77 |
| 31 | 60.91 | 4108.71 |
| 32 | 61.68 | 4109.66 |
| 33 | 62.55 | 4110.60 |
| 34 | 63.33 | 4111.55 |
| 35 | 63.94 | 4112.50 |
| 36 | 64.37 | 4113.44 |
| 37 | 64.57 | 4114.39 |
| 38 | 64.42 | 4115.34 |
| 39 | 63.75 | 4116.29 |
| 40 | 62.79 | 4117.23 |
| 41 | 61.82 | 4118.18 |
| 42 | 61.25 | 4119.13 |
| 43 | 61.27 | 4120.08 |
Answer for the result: 62.55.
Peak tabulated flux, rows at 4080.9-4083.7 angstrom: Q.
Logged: 62.08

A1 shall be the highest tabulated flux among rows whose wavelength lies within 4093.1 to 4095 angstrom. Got 64.27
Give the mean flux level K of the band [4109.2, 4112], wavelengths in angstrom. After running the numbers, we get 62.6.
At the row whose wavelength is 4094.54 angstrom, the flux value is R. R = 64.11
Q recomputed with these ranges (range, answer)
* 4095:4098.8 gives 63.2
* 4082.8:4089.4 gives 65.24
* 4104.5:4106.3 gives 57.84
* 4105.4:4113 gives 63.94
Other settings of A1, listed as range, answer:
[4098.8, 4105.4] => 55.56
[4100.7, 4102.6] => 48.79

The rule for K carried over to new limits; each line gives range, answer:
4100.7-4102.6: 48.8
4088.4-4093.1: 64.3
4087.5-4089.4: 65.2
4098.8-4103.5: 50.3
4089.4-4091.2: 64.3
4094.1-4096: 63.5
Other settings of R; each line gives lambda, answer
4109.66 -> 61.68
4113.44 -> 64.37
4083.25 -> 61.62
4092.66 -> 64.09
